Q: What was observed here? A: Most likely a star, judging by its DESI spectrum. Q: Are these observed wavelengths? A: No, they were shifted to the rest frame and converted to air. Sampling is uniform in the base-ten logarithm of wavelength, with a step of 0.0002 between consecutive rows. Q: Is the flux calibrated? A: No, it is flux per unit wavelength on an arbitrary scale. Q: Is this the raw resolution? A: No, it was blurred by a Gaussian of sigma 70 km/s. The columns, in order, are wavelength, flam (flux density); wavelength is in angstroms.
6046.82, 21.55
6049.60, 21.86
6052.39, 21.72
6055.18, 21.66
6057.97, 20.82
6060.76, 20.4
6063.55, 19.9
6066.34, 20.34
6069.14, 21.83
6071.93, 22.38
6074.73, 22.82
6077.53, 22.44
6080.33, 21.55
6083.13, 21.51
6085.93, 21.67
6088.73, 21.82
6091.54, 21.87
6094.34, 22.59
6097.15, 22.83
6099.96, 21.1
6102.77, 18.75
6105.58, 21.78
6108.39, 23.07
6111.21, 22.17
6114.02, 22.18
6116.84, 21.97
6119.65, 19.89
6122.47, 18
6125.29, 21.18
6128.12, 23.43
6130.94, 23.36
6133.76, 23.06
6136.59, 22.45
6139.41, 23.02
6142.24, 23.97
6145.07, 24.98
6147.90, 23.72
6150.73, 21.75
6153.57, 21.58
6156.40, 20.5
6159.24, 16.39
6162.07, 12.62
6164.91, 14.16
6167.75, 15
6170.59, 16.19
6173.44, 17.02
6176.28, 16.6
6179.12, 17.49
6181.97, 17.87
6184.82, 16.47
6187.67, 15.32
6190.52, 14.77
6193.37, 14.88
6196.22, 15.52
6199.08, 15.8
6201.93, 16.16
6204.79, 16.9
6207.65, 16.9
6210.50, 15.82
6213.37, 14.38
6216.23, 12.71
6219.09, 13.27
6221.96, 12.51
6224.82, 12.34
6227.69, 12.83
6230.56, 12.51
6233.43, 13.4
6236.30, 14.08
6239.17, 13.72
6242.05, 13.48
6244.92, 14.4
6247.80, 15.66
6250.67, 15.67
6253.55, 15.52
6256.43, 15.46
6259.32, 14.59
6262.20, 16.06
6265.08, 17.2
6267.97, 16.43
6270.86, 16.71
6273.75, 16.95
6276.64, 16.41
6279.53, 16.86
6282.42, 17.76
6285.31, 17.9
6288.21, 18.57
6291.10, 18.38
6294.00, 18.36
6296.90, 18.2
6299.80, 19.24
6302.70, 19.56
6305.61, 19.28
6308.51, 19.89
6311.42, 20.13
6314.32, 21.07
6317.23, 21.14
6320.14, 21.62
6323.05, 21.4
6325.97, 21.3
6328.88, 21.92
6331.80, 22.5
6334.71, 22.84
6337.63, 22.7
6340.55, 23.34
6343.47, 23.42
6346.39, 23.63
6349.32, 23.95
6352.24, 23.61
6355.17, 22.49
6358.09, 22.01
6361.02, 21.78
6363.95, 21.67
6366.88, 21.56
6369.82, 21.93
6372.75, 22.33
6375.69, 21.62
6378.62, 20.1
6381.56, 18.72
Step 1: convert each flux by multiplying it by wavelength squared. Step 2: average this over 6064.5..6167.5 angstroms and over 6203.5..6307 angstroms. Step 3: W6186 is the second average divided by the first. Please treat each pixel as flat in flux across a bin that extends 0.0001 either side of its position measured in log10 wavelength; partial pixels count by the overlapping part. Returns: 0.8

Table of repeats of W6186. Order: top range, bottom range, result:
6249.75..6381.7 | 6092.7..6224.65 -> 1.13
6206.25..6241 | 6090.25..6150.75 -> 0.64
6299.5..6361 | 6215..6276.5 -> 1.53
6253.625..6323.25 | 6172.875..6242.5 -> 1.25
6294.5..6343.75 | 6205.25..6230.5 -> 1.57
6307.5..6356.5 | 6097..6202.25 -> 1.22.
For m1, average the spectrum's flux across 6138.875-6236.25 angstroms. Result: 16.5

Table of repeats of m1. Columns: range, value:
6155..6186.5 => 16.4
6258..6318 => 18.1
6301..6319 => 20.2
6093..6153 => 22.1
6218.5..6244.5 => 13.2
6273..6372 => 20.7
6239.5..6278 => 15.7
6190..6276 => 14.9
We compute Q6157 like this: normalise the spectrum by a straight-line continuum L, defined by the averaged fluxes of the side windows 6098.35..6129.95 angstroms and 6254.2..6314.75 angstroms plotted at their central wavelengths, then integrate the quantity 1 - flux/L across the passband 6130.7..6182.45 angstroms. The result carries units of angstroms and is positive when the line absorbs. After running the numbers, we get 2.4 angstroms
